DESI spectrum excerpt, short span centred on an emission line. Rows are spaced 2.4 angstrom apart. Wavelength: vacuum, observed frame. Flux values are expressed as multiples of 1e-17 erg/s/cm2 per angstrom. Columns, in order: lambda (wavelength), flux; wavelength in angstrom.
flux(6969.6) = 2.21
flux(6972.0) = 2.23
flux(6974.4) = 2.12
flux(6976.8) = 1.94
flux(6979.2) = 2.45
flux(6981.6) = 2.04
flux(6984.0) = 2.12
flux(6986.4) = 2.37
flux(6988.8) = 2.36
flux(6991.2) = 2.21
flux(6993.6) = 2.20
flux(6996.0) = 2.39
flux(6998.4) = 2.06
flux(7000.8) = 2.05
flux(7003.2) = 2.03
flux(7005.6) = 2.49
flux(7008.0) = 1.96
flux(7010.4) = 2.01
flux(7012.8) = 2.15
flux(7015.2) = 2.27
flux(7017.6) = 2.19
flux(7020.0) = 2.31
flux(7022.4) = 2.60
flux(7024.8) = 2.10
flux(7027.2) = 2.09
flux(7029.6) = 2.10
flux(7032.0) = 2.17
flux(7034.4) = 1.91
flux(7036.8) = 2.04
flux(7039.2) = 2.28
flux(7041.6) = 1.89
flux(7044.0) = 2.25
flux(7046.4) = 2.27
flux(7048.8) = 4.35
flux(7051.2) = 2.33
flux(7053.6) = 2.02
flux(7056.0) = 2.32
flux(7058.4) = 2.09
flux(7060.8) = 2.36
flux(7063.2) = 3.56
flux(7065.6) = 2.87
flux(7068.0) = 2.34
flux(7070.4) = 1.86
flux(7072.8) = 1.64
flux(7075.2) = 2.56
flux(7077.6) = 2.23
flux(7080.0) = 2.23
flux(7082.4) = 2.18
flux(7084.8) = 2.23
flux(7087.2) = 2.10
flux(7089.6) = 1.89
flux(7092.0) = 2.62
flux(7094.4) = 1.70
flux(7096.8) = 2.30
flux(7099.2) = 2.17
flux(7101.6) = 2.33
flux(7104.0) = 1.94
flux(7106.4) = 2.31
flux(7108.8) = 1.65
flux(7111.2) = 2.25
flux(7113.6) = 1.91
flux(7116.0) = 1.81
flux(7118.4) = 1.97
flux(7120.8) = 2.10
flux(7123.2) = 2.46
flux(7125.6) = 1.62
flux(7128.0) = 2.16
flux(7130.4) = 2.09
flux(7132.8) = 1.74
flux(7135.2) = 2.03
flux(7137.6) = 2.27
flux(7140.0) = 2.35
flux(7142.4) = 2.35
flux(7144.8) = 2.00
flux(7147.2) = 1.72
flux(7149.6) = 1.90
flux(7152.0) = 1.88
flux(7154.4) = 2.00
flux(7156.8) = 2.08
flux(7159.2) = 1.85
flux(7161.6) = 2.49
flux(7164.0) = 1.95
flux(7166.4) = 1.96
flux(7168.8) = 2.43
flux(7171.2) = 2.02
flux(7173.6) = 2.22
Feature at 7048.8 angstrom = [S II]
